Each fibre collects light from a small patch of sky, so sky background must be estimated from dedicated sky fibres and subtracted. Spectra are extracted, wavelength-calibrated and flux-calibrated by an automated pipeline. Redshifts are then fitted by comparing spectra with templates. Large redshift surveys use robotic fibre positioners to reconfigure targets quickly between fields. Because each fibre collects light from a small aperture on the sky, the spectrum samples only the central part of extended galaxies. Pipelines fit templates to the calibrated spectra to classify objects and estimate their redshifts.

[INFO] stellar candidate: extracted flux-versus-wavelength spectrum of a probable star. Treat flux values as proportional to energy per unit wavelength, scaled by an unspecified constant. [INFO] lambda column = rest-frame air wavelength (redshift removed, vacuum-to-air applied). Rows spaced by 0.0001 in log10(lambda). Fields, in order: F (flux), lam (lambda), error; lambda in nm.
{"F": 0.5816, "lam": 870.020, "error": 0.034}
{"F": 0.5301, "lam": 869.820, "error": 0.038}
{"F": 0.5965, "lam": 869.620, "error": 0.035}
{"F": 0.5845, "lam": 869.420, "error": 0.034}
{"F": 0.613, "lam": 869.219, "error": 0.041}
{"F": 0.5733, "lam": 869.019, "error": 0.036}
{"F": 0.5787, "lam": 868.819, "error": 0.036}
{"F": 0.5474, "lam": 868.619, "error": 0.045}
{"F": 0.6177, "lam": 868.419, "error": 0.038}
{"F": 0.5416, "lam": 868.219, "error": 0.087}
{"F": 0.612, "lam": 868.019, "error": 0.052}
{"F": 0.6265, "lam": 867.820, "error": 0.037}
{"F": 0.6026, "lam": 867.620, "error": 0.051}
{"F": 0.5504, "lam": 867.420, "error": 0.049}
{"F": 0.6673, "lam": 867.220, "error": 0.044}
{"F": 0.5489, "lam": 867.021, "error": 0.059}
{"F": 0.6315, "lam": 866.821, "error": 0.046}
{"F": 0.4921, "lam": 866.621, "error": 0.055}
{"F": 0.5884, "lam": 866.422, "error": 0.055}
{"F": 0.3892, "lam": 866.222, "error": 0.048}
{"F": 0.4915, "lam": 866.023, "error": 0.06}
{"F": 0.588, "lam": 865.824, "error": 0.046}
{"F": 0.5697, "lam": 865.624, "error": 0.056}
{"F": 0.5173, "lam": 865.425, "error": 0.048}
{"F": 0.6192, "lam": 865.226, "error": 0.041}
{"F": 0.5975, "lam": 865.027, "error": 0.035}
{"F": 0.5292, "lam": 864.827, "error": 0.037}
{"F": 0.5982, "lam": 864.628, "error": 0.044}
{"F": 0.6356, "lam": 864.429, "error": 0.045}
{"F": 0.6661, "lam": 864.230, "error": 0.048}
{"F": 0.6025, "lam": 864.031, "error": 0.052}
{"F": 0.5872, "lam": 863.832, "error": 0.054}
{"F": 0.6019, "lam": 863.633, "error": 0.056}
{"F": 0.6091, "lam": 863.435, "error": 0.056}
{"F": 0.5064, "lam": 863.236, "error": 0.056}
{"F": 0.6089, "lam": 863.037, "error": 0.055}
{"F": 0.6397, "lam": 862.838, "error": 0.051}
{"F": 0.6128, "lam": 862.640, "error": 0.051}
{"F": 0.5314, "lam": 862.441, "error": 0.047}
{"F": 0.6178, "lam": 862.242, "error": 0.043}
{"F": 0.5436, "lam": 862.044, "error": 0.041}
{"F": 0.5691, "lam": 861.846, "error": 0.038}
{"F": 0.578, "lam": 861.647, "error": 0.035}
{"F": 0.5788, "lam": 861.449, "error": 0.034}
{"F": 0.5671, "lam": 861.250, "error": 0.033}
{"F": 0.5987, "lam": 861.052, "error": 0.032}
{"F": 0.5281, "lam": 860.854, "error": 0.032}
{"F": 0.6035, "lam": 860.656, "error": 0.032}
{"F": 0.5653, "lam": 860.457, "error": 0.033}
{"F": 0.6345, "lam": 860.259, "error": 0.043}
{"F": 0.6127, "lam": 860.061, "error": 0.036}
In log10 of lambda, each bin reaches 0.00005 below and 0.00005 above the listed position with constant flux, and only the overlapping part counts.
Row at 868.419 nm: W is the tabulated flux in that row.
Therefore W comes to 0.6177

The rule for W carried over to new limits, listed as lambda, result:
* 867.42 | 0.5504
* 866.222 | 0.3892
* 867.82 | 0.6265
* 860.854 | 0.5281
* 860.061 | 0.6127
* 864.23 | 0.6661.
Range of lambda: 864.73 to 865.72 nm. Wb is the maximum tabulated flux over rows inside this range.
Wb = 0.6192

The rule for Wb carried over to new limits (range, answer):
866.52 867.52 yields 0.6673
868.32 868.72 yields 0.6177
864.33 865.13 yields 0.6356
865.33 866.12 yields 0.588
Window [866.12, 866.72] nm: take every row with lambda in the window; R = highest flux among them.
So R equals 0.5884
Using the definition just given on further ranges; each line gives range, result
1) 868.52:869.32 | 0.613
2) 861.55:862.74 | 0.6178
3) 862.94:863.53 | 0.6091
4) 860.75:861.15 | 0.5987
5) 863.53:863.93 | 0.6019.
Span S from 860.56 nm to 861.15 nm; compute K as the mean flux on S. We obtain 0.577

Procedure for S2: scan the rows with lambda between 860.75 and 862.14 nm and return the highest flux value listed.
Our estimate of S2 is 0.5987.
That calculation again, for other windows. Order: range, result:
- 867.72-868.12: 0.6265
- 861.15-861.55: 0.5788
